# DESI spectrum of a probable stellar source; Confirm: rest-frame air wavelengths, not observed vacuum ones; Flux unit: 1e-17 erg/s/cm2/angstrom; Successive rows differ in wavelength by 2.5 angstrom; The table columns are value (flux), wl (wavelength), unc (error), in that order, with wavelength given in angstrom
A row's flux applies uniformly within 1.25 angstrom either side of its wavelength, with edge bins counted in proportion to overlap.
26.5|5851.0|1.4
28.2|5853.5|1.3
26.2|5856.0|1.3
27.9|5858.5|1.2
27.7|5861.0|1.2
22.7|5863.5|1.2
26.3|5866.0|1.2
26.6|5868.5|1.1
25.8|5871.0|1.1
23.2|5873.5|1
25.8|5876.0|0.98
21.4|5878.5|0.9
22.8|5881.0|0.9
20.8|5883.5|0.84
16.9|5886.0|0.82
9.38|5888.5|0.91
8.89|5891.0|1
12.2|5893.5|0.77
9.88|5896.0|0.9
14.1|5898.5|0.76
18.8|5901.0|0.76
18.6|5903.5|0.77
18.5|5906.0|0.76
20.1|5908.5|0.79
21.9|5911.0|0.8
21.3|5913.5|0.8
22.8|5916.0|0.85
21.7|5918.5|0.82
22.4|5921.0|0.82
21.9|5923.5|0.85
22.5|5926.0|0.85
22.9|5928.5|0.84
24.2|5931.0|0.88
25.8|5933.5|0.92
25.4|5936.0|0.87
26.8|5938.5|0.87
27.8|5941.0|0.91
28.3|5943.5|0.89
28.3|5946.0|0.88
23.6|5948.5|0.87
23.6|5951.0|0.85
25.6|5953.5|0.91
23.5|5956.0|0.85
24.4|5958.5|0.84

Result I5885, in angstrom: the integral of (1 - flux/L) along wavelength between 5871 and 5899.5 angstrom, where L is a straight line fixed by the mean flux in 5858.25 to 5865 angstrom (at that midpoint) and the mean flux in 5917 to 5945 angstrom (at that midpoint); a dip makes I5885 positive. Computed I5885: 9.2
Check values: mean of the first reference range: 25.8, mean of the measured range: 17.3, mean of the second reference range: 24.5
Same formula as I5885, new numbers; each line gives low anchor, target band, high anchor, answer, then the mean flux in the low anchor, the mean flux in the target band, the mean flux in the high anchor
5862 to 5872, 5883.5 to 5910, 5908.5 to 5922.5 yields 9.2 angstrom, 25.4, 15.1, 21.8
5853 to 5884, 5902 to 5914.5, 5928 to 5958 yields 2.6 angstrom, 25.1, 20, 25.5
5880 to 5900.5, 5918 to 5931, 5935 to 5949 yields 0.1 angstrom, 14.4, 22.5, 26.9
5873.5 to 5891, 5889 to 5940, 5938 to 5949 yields 8.0 angstrom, 19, 19.9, 27.2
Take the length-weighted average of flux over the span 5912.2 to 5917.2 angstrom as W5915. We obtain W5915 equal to 22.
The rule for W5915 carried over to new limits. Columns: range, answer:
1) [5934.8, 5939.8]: 26.1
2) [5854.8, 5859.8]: 27.1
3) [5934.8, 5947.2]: 27.3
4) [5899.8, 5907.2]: 18.6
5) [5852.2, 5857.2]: 27.2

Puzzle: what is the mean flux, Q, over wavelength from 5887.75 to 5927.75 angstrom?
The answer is 18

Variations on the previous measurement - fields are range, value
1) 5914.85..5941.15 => 23.9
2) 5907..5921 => 21.6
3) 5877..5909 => 16.3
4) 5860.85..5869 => 25.5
